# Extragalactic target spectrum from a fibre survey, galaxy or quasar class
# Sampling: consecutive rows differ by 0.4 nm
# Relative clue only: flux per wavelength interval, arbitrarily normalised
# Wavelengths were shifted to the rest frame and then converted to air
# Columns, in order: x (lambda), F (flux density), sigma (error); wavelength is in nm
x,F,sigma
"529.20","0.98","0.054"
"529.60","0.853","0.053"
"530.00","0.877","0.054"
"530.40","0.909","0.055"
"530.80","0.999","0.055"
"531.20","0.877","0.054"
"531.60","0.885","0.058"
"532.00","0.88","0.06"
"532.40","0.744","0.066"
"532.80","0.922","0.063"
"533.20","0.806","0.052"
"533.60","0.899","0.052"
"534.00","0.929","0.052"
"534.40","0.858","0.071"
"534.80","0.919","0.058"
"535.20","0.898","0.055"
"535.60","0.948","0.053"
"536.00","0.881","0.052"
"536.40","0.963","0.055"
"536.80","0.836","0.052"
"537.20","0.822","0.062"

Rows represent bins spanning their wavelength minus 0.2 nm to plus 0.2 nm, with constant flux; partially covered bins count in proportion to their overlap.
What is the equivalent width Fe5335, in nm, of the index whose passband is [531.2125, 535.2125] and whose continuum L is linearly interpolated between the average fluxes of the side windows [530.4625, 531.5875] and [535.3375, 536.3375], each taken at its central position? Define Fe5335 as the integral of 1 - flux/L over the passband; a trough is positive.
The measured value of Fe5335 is 0.22 nm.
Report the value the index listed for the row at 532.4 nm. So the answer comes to 0.744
